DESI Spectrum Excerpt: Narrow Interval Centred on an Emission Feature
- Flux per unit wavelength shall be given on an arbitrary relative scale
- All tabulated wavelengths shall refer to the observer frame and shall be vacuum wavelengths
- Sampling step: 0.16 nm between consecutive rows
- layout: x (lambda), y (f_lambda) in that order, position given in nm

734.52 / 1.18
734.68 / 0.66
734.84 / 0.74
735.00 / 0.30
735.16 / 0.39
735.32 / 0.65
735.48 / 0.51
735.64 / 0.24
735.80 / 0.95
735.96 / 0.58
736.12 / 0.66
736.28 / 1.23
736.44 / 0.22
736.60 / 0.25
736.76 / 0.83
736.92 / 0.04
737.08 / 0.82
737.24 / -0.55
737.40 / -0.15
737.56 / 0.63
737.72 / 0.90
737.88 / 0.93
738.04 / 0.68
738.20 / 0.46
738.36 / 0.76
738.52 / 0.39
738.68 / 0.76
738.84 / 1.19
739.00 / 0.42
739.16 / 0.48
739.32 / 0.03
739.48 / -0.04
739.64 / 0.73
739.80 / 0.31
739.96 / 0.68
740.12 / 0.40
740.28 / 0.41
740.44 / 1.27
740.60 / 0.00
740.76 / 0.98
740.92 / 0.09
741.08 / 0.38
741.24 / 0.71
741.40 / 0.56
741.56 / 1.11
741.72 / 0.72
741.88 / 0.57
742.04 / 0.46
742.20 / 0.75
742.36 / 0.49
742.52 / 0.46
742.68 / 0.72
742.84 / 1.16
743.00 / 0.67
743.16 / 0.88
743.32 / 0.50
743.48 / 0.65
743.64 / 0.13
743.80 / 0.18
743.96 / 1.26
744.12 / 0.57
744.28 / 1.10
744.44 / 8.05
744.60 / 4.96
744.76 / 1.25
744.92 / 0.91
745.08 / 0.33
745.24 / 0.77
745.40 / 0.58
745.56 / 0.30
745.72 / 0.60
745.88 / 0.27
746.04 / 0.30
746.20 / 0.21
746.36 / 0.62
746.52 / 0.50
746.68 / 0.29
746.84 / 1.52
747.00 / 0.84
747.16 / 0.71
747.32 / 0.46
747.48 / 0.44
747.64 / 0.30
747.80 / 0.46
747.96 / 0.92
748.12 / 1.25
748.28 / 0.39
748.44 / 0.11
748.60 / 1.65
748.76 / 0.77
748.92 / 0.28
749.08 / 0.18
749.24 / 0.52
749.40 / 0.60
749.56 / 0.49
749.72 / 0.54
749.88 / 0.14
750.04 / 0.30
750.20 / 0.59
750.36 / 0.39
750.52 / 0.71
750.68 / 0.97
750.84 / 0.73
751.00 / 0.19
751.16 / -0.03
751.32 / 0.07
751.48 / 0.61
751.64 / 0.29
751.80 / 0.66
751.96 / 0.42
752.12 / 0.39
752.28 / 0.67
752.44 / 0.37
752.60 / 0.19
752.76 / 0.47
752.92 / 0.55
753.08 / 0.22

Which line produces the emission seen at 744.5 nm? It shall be Halpha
